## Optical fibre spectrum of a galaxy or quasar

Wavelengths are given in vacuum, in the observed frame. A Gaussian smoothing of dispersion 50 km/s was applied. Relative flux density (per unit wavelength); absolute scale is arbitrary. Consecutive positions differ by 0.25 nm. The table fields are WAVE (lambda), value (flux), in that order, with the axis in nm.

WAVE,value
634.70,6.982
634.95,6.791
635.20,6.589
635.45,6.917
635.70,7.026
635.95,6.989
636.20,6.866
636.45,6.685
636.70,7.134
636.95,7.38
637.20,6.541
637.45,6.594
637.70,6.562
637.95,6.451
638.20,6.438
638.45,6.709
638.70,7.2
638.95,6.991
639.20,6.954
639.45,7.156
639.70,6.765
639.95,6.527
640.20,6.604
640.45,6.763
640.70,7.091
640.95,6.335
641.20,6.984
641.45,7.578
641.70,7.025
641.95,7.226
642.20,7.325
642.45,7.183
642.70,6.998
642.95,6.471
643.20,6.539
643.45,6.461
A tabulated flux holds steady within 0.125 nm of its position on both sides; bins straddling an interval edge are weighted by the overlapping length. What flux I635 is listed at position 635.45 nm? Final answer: 6.917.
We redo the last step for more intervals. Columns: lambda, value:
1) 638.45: 6.709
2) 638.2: 6.438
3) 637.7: 6.562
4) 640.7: 7.091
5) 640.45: 6.763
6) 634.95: 6.791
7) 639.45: 7.156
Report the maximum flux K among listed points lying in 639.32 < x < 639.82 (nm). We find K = 7.156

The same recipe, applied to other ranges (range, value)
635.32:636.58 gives 7.026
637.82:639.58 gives 7.2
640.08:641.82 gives 7.578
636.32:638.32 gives 7.38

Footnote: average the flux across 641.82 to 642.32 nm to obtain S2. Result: 7.27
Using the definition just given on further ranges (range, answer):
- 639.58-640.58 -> 6.67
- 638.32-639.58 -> 7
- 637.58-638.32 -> 6.48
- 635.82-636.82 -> 6.92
